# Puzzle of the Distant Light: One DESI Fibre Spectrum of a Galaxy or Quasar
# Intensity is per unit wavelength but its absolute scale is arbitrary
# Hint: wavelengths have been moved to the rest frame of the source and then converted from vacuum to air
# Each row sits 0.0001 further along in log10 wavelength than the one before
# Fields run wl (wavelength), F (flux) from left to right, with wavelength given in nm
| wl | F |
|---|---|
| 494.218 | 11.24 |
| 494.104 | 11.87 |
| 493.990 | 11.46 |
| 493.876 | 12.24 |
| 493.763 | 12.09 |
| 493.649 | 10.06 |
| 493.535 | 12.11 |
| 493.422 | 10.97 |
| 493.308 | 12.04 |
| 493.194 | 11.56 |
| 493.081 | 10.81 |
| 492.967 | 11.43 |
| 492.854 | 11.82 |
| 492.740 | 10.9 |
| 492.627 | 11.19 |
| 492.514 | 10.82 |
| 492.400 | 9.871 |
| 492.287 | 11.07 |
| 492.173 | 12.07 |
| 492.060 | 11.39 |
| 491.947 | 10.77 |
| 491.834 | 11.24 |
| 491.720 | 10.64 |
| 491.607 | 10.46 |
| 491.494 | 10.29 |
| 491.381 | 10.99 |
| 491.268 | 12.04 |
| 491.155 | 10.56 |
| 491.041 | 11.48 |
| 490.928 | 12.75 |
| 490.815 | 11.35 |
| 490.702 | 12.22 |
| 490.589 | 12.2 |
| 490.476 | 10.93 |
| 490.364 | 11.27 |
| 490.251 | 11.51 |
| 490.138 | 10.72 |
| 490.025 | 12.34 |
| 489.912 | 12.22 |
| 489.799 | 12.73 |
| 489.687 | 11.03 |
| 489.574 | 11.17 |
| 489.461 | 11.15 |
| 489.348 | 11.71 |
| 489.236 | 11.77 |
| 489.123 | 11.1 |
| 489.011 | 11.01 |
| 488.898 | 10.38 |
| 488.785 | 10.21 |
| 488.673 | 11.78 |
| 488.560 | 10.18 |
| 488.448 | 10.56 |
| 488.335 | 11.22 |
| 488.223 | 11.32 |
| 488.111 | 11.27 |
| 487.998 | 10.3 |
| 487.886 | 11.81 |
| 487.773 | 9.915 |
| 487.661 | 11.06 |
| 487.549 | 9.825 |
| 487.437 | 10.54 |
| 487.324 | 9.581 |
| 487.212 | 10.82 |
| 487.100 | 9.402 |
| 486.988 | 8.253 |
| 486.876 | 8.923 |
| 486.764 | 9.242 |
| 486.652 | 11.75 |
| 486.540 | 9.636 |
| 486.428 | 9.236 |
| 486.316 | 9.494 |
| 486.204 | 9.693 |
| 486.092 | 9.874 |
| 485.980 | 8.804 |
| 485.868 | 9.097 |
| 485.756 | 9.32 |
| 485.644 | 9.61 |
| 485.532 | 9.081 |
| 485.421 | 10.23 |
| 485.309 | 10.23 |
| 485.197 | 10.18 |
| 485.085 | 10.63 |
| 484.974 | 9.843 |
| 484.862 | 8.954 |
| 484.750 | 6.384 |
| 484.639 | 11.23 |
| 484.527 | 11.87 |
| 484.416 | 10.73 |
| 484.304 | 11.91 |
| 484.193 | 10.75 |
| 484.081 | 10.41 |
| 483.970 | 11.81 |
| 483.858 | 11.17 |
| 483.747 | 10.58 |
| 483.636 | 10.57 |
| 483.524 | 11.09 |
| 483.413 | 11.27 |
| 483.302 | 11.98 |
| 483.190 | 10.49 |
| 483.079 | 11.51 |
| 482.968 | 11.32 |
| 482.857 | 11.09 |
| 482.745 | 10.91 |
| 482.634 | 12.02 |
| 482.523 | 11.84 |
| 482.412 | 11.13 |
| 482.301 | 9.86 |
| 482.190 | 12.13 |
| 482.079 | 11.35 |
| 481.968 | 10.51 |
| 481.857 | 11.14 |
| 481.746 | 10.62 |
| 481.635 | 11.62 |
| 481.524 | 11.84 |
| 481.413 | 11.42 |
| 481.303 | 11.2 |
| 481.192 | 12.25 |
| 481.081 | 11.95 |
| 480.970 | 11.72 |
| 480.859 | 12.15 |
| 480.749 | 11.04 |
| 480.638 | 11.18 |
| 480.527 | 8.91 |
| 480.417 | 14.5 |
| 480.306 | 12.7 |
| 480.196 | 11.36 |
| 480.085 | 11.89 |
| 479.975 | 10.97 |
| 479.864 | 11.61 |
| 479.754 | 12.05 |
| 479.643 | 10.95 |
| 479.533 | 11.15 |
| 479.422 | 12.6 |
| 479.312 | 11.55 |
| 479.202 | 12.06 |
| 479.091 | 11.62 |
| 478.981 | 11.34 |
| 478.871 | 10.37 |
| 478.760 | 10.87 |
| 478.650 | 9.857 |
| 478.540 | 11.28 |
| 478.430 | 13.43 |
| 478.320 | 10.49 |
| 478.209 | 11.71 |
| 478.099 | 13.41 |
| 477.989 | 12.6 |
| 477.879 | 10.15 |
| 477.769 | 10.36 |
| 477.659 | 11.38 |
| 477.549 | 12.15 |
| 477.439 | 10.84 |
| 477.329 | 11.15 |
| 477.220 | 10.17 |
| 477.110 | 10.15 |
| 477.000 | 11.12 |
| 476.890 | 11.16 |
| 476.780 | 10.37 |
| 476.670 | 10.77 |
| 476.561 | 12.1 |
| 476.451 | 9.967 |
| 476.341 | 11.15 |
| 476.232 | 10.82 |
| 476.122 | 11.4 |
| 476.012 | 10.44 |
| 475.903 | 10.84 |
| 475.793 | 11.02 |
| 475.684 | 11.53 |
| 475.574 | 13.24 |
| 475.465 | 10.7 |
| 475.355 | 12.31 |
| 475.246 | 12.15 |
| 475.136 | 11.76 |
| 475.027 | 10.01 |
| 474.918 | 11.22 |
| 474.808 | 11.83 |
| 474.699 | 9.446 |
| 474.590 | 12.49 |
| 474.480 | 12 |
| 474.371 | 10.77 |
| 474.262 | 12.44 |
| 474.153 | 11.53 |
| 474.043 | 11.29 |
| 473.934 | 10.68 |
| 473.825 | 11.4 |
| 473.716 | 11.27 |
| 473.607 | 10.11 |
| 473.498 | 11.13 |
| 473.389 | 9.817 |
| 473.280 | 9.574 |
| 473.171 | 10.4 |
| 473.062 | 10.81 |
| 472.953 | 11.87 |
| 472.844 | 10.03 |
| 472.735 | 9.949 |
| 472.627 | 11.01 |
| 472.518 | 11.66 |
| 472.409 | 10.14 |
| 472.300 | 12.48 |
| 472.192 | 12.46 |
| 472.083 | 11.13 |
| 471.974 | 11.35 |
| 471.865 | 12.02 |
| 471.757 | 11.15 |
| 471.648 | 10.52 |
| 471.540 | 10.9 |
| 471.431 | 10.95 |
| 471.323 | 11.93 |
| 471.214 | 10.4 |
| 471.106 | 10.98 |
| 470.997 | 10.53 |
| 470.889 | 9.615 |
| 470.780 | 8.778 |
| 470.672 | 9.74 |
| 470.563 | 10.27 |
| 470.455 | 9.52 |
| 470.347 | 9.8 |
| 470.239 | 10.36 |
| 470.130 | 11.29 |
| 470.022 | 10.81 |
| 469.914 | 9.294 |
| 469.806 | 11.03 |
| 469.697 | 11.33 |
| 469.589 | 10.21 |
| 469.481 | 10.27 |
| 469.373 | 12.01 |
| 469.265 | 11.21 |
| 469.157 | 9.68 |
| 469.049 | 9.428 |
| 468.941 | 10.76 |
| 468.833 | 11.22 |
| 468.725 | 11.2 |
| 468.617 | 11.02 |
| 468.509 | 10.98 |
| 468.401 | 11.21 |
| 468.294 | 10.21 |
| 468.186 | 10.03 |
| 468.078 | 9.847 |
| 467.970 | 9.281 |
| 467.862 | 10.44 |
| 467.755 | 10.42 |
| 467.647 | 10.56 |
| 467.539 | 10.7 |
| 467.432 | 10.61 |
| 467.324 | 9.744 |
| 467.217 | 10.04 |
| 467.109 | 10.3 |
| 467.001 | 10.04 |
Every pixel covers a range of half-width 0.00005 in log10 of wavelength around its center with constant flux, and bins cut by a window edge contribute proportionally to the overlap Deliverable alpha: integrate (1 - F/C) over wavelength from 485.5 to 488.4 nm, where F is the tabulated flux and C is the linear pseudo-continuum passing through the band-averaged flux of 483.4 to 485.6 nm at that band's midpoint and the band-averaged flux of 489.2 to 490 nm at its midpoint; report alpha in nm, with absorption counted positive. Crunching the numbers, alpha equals 0.28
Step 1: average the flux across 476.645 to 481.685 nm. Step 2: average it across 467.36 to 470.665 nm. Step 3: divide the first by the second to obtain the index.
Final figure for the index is 1.1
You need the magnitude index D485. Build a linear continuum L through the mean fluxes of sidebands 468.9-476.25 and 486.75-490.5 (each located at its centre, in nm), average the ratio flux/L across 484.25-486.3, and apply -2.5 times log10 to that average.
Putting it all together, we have 0.10 mag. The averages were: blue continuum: 10.9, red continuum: 10.8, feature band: 9.86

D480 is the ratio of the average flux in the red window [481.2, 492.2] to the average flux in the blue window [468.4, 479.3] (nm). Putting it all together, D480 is 1.0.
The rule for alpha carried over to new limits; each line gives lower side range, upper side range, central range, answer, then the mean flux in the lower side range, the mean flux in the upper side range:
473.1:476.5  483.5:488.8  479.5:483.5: -0.32 nm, 11.1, 10.2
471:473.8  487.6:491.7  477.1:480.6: -0.12 nm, 11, 11.2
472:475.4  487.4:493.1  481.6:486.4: 0.26 nm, 11.1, 11.2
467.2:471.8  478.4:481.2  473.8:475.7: -0.08 nm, 10.5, 11.6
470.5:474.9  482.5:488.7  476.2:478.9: -0.10 nm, 10.9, 10.4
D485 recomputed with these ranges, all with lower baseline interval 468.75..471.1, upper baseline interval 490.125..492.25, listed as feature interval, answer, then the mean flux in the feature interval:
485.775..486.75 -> 0.15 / 9.66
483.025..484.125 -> -0.01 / 11.1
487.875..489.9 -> 0.01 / 11.2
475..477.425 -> -0.05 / 11.1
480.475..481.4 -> -0.04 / 11.3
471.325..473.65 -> -0.05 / 11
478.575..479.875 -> -0.05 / 11.3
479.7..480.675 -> -0.08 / 11.7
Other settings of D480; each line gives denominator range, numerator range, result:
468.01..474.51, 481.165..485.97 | 1.00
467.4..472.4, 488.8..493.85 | 1.06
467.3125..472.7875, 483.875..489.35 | 0.96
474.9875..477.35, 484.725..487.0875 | 0.85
